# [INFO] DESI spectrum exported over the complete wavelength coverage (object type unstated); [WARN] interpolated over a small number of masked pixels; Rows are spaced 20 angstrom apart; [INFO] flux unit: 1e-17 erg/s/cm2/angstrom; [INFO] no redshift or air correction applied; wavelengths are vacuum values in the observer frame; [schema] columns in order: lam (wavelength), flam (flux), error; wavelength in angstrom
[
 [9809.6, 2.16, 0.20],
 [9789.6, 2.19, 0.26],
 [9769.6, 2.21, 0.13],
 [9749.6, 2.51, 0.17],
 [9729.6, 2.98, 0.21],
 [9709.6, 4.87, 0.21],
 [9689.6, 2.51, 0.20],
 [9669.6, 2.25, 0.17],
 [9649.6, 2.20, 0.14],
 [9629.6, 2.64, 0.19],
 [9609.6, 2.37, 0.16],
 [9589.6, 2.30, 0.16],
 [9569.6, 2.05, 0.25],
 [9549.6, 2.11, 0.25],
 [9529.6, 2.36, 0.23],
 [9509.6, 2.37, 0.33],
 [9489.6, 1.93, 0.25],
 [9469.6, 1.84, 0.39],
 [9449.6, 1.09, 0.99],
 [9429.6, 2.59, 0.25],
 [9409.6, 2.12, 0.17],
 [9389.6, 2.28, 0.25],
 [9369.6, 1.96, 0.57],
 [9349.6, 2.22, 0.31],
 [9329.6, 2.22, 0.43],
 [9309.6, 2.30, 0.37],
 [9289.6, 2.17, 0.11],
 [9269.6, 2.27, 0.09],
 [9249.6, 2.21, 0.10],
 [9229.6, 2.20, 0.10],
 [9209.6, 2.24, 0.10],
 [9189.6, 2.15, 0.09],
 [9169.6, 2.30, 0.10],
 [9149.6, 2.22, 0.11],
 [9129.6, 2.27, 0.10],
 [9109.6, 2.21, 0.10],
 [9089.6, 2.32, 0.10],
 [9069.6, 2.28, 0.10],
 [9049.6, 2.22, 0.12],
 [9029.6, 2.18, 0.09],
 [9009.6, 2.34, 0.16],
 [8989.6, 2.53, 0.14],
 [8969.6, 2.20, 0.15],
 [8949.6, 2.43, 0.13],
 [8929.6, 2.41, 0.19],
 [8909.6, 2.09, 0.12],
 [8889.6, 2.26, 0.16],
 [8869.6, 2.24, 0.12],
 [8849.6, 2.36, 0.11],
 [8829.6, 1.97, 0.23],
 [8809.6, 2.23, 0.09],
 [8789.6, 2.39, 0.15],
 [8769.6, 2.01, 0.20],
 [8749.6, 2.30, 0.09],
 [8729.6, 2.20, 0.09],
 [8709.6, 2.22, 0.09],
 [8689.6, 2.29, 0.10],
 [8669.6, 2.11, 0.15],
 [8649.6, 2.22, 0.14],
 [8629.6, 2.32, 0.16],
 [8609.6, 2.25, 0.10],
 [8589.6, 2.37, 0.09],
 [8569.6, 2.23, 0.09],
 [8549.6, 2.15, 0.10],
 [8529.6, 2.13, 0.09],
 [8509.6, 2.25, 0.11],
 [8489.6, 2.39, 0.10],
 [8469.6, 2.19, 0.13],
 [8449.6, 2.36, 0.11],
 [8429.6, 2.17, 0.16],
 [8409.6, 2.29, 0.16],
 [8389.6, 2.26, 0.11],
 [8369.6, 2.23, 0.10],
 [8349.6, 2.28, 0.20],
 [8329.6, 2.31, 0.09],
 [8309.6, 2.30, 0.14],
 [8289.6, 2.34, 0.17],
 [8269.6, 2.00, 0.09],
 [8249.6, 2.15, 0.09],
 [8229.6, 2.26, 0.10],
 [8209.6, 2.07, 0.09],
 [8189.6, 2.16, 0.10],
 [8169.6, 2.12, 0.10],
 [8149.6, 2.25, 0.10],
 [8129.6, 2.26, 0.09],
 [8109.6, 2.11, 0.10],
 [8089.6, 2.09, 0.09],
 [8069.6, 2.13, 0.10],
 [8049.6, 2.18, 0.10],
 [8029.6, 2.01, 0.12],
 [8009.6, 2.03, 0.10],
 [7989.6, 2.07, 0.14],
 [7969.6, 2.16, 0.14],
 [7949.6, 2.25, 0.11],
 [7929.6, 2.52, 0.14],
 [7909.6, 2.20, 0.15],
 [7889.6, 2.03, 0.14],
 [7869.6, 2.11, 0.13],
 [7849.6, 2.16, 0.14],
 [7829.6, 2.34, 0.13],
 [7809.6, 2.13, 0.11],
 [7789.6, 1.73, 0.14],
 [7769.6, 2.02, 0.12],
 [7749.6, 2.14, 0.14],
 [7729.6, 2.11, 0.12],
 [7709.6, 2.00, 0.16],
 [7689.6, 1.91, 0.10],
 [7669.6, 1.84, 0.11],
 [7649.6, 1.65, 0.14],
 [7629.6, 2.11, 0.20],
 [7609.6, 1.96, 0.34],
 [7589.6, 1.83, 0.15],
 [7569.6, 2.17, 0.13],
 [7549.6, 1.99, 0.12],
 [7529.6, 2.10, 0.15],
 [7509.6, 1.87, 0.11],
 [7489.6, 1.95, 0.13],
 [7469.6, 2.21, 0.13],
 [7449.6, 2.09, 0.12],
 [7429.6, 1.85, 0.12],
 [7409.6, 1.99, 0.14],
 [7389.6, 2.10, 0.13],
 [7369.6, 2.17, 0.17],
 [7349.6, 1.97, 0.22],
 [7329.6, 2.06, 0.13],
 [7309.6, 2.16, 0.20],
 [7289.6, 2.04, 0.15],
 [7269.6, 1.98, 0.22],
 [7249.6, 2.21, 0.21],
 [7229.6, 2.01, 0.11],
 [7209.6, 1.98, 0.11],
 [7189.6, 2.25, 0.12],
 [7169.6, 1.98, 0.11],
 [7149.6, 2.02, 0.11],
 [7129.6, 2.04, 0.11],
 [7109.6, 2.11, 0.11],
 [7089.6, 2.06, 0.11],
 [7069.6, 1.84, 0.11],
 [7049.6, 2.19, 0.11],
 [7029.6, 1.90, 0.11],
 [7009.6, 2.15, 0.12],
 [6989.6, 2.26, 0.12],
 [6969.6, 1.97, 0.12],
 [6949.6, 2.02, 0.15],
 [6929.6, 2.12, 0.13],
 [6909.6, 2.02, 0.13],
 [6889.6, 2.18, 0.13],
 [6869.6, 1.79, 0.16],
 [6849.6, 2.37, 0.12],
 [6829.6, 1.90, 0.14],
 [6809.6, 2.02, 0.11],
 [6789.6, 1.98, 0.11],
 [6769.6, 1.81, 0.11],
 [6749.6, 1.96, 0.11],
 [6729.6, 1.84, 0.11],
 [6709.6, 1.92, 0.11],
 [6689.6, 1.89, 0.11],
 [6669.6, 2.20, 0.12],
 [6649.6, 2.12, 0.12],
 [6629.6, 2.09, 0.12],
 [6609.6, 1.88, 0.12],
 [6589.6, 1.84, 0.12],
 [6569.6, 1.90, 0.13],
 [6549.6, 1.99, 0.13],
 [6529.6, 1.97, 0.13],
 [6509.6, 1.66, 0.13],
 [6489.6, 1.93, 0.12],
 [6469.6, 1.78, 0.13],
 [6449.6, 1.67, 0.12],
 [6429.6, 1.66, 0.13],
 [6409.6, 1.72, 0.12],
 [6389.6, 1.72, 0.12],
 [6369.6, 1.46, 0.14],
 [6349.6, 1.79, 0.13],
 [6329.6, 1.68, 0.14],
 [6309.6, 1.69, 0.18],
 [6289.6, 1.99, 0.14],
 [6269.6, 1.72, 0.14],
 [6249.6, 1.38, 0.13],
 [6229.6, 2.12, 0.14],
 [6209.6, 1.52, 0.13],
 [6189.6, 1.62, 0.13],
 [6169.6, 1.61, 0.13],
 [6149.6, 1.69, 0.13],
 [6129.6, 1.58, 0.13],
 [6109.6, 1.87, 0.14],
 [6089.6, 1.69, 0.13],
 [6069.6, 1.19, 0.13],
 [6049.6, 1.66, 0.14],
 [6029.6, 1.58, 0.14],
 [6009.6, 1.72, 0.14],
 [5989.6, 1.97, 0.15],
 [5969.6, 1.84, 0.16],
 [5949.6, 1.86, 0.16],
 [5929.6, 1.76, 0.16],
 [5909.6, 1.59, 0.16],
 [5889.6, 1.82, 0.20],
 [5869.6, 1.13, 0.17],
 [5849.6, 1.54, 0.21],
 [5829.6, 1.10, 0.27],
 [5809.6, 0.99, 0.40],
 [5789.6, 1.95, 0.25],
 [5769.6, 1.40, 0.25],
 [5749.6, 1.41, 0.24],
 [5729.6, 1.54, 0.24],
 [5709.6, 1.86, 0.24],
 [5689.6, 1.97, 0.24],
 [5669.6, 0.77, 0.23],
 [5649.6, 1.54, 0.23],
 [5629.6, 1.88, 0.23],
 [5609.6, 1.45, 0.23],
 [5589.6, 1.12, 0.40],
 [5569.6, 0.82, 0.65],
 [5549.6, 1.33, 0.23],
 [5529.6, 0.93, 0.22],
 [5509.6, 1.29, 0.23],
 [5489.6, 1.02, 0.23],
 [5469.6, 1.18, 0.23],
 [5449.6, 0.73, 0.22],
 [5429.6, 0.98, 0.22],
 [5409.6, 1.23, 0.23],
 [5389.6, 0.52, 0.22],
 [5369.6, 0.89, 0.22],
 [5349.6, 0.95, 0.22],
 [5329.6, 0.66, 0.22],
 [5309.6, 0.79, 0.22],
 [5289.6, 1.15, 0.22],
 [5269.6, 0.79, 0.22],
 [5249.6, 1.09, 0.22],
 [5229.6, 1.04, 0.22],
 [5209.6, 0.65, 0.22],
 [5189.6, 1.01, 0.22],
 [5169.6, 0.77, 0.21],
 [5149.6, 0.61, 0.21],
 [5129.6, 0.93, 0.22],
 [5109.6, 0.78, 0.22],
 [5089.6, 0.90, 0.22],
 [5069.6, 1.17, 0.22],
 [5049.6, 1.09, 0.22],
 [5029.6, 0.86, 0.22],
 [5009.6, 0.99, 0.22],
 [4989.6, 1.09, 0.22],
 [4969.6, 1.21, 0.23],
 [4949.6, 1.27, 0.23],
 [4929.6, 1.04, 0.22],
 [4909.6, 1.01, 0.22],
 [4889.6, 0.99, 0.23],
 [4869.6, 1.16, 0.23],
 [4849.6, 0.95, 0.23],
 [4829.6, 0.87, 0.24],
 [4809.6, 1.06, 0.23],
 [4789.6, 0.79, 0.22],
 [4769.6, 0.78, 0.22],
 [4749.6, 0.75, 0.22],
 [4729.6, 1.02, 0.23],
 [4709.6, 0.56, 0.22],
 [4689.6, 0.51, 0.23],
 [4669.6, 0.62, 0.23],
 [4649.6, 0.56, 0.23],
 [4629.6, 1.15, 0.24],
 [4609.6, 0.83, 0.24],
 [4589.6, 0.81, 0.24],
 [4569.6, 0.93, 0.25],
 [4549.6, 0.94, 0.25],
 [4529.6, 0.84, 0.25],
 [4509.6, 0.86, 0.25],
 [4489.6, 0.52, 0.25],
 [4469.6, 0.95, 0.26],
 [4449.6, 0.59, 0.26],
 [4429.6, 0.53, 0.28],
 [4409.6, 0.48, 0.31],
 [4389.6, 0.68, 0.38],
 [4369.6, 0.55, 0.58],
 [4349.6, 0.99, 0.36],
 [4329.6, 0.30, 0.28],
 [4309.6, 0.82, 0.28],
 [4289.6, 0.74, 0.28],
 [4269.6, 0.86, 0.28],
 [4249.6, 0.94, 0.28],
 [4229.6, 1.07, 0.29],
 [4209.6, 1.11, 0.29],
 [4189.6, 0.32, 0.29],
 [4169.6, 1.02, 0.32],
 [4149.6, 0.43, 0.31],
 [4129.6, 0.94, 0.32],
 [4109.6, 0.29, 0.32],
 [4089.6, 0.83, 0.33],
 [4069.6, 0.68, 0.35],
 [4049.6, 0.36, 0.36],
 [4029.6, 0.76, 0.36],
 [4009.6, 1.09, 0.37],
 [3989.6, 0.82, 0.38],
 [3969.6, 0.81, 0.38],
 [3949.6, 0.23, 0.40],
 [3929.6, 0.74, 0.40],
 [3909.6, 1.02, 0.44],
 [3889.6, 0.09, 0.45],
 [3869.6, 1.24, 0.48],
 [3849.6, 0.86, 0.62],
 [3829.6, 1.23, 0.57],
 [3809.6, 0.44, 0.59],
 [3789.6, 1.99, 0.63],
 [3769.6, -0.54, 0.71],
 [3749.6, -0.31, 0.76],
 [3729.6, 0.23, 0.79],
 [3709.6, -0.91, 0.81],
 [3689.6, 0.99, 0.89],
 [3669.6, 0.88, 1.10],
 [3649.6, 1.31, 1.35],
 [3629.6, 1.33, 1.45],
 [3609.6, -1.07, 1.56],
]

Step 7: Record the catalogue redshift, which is 0.479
